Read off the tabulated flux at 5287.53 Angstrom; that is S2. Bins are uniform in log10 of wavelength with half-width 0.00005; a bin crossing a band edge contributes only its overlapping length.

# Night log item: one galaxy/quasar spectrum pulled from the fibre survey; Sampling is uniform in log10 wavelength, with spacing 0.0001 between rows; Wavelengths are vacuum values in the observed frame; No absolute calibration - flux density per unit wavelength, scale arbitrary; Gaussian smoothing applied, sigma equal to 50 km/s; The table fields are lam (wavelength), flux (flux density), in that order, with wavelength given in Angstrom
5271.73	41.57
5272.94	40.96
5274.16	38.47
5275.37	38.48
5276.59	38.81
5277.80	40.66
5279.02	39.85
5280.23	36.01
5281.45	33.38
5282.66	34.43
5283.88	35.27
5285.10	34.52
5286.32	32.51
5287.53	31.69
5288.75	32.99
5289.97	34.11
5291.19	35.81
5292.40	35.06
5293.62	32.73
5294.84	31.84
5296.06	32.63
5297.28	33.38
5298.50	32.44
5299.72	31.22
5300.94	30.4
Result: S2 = 31.69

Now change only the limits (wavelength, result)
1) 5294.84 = 31.84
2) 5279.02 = 39.85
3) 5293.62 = 32.73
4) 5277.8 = 40.66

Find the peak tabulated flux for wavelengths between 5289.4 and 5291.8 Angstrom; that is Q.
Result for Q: 35.81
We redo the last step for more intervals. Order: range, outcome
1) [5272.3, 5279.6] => 40.96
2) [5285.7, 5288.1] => 32.51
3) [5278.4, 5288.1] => 39.85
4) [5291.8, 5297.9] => 35.06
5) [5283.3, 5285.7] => 35.27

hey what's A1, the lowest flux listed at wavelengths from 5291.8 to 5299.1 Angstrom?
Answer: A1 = 31.84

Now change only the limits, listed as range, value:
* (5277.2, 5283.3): 33.38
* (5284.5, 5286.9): 32.51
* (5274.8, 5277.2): 38.48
